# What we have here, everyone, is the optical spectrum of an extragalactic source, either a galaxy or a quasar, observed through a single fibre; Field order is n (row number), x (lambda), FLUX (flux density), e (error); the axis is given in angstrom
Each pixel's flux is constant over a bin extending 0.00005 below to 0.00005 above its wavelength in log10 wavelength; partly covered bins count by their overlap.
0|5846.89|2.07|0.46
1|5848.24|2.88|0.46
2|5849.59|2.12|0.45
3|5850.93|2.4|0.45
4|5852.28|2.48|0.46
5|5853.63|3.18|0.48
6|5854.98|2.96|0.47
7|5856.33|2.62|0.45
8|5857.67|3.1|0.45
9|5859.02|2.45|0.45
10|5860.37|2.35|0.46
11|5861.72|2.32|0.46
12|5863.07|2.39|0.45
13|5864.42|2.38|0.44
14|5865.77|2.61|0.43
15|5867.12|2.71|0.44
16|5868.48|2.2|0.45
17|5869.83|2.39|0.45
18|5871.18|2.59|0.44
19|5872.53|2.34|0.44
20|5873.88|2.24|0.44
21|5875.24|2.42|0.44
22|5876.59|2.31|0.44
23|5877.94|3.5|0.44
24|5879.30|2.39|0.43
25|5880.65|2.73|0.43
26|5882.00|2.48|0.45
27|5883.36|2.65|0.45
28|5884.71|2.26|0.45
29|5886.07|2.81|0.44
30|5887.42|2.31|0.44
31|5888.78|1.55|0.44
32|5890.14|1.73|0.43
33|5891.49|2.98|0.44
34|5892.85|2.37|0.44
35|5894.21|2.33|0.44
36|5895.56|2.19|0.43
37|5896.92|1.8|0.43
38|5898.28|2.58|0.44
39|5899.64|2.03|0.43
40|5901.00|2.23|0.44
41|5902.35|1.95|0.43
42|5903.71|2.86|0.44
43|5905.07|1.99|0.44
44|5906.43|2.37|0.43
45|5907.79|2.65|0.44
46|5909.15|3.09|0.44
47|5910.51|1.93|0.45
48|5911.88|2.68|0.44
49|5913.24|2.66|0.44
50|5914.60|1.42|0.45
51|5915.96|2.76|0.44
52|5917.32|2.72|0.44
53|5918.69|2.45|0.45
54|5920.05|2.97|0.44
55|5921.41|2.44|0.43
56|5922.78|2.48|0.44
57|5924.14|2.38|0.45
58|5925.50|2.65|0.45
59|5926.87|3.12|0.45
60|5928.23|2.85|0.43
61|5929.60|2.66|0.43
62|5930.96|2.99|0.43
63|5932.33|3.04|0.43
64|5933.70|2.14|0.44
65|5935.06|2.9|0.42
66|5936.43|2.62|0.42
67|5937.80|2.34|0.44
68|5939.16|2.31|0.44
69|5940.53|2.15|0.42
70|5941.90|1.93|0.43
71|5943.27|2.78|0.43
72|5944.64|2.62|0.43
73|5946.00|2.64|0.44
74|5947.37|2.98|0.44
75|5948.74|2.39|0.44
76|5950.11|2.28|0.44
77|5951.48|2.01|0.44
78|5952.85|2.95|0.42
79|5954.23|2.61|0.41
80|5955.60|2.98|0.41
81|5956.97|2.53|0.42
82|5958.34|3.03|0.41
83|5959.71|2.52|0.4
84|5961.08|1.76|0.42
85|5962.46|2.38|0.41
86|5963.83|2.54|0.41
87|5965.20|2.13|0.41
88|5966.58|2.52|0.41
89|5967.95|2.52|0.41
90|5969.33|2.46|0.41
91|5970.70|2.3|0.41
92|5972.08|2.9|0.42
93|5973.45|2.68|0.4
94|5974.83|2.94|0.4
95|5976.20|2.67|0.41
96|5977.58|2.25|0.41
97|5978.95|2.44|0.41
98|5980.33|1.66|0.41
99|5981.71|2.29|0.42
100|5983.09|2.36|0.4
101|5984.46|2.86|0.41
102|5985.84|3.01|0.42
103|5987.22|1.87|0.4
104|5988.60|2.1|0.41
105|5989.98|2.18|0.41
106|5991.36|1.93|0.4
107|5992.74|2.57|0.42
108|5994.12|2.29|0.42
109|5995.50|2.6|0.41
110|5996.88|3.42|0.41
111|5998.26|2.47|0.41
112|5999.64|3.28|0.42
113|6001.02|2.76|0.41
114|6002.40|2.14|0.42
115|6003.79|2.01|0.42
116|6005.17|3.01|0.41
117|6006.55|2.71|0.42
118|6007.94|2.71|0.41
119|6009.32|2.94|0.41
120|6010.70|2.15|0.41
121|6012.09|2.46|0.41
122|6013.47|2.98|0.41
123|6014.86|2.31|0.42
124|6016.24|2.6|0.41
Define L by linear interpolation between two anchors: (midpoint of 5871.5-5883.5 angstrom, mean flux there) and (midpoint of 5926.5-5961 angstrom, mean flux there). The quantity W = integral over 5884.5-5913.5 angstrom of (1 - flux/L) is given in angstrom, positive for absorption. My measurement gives 2.71 angstrom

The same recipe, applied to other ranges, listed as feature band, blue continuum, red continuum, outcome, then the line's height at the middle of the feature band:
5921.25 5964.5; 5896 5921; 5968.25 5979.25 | -1.23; 2.49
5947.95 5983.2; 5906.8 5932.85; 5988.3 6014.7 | 1.66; 2.59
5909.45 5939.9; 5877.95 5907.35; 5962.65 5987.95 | -2.34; 2.39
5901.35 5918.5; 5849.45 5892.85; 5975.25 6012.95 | 0.53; 2.5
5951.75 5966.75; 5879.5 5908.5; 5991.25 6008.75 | -0.07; 2.52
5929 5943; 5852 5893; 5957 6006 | -0.11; 2.49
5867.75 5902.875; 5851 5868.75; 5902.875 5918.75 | 2.32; 2.53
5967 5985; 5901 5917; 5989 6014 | 0.33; 2.53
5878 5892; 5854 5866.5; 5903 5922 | 0.64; 2.55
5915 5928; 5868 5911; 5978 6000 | -1.29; 2.4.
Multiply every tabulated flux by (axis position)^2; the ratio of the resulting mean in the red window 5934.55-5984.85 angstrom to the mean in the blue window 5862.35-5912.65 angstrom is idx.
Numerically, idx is 1.1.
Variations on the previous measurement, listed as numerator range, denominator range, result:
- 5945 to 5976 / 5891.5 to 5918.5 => 1.10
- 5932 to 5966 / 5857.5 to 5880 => 1.03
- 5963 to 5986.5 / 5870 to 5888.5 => 1.03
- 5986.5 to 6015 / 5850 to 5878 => 1.04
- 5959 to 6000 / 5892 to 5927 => 1.04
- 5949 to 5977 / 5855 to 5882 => 1.03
